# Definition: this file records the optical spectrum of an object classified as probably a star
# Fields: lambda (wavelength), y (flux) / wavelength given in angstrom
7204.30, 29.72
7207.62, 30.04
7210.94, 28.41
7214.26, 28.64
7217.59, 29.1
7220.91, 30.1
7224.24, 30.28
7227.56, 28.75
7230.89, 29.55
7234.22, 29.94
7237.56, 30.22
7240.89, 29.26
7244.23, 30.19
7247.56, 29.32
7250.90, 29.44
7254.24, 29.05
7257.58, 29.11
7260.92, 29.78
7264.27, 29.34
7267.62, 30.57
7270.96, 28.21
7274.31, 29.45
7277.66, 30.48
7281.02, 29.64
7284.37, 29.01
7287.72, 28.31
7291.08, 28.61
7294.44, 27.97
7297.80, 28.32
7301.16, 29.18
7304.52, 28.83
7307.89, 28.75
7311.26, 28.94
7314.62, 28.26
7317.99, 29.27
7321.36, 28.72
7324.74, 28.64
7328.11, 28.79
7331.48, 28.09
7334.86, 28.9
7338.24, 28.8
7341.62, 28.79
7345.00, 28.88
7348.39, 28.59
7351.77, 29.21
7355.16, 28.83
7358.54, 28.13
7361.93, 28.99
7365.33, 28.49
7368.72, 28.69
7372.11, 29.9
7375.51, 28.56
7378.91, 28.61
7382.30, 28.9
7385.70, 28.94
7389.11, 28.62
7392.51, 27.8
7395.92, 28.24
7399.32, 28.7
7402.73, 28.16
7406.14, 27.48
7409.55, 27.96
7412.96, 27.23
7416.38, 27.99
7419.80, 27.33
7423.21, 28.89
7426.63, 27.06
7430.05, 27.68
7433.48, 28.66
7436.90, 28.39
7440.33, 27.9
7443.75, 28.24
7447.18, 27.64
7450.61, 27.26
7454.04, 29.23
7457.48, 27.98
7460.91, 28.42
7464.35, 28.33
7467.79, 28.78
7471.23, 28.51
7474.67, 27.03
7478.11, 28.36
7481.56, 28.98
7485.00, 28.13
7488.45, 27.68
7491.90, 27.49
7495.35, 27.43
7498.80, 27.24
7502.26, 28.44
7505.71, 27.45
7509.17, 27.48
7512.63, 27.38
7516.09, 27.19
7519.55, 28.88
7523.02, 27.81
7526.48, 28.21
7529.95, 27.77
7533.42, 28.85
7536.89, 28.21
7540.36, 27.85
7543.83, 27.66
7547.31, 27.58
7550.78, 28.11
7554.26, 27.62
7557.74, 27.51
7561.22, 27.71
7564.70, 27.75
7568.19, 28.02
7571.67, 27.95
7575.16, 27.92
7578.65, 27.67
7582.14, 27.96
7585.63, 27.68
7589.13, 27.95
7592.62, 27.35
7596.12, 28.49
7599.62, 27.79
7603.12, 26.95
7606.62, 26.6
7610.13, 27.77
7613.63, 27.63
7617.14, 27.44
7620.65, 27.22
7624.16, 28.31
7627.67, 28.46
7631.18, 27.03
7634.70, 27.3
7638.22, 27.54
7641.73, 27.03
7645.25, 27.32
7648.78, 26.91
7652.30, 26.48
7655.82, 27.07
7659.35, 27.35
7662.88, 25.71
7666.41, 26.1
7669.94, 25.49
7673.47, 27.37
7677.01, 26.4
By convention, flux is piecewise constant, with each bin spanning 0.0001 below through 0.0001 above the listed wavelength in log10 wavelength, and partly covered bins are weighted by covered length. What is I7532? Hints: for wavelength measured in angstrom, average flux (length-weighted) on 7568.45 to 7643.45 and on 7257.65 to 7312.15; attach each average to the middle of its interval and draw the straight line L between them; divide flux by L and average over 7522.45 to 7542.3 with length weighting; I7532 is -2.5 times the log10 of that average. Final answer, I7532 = -0.01 mag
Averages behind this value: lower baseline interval 29.1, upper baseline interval 27.6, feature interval 28.1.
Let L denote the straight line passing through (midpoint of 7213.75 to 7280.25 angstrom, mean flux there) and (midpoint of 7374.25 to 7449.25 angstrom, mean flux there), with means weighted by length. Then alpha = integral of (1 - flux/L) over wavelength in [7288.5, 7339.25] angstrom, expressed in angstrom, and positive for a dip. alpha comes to 0.5 angstrom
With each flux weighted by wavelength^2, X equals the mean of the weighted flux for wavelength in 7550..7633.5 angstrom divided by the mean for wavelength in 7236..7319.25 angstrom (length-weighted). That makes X 1.03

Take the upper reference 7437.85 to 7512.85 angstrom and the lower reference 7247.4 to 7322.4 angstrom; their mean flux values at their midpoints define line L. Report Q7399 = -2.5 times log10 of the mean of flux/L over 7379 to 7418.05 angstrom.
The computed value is 0.01 mag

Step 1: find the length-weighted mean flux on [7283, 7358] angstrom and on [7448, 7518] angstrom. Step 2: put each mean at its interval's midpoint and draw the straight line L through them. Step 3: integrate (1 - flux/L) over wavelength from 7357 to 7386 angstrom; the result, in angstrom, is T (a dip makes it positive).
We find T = -0.34 angstrom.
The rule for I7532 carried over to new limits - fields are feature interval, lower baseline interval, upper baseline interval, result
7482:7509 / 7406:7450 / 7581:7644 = 0.001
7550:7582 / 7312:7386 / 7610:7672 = -0.011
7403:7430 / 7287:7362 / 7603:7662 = 0.021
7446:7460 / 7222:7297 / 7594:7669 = 0.008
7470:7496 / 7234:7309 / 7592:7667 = 0.005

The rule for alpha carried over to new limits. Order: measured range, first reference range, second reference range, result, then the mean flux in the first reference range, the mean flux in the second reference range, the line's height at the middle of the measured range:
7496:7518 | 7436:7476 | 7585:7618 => 0.3 angstrom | 28.1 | 27.6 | 27.9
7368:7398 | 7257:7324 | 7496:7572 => -0.1 angstrom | 29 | 27.8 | 28.6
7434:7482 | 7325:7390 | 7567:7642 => 0.2 angstrom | 28.8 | 27.7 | 28.3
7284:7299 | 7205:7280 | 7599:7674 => 0.4 angstrom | 29.5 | 27.1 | 29.2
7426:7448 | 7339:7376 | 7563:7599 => 0.4 angstrom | 28.8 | 27.9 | 28.5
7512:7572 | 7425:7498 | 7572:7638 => -0.2 angstrom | 28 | 27.6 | 27.8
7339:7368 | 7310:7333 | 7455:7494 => -0.2 angstrom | 28.7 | 28.2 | 28.6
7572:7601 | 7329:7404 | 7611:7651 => -0.2 angstrom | 28.7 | 27.5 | 27.7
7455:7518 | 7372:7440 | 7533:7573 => 0.2 angstrom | 28.2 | 27.9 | 28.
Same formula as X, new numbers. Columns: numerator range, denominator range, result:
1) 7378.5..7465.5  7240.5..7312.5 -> 1.00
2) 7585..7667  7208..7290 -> 1.03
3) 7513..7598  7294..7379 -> 1.03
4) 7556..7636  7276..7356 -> 1.04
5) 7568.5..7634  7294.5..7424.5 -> 1.03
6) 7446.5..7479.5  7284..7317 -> 1.03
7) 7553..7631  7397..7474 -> 1.03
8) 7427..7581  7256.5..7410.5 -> 1.02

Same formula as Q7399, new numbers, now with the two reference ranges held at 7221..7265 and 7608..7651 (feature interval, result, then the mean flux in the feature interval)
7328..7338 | 0.019 mag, 28.6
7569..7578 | -0.006 mag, 27.9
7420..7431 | 0.029 mag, 27.8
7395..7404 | 0.012 mag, 28.4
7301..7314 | 0.014 mag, 28.8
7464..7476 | 0.006 mag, 28.2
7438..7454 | 0.020 mag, 27.9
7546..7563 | 0.006 mag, 27.7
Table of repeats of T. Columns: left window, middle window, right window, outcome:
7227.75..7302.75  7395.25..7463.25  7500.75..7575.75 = 1.0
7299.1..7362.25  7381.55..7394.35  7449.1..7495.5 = 0.0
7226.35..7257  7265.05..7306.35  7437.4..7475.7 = 0.3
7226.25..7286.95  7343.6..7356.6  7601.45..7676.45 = 0.0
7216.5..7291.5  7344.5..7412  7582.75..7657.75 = 0.5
